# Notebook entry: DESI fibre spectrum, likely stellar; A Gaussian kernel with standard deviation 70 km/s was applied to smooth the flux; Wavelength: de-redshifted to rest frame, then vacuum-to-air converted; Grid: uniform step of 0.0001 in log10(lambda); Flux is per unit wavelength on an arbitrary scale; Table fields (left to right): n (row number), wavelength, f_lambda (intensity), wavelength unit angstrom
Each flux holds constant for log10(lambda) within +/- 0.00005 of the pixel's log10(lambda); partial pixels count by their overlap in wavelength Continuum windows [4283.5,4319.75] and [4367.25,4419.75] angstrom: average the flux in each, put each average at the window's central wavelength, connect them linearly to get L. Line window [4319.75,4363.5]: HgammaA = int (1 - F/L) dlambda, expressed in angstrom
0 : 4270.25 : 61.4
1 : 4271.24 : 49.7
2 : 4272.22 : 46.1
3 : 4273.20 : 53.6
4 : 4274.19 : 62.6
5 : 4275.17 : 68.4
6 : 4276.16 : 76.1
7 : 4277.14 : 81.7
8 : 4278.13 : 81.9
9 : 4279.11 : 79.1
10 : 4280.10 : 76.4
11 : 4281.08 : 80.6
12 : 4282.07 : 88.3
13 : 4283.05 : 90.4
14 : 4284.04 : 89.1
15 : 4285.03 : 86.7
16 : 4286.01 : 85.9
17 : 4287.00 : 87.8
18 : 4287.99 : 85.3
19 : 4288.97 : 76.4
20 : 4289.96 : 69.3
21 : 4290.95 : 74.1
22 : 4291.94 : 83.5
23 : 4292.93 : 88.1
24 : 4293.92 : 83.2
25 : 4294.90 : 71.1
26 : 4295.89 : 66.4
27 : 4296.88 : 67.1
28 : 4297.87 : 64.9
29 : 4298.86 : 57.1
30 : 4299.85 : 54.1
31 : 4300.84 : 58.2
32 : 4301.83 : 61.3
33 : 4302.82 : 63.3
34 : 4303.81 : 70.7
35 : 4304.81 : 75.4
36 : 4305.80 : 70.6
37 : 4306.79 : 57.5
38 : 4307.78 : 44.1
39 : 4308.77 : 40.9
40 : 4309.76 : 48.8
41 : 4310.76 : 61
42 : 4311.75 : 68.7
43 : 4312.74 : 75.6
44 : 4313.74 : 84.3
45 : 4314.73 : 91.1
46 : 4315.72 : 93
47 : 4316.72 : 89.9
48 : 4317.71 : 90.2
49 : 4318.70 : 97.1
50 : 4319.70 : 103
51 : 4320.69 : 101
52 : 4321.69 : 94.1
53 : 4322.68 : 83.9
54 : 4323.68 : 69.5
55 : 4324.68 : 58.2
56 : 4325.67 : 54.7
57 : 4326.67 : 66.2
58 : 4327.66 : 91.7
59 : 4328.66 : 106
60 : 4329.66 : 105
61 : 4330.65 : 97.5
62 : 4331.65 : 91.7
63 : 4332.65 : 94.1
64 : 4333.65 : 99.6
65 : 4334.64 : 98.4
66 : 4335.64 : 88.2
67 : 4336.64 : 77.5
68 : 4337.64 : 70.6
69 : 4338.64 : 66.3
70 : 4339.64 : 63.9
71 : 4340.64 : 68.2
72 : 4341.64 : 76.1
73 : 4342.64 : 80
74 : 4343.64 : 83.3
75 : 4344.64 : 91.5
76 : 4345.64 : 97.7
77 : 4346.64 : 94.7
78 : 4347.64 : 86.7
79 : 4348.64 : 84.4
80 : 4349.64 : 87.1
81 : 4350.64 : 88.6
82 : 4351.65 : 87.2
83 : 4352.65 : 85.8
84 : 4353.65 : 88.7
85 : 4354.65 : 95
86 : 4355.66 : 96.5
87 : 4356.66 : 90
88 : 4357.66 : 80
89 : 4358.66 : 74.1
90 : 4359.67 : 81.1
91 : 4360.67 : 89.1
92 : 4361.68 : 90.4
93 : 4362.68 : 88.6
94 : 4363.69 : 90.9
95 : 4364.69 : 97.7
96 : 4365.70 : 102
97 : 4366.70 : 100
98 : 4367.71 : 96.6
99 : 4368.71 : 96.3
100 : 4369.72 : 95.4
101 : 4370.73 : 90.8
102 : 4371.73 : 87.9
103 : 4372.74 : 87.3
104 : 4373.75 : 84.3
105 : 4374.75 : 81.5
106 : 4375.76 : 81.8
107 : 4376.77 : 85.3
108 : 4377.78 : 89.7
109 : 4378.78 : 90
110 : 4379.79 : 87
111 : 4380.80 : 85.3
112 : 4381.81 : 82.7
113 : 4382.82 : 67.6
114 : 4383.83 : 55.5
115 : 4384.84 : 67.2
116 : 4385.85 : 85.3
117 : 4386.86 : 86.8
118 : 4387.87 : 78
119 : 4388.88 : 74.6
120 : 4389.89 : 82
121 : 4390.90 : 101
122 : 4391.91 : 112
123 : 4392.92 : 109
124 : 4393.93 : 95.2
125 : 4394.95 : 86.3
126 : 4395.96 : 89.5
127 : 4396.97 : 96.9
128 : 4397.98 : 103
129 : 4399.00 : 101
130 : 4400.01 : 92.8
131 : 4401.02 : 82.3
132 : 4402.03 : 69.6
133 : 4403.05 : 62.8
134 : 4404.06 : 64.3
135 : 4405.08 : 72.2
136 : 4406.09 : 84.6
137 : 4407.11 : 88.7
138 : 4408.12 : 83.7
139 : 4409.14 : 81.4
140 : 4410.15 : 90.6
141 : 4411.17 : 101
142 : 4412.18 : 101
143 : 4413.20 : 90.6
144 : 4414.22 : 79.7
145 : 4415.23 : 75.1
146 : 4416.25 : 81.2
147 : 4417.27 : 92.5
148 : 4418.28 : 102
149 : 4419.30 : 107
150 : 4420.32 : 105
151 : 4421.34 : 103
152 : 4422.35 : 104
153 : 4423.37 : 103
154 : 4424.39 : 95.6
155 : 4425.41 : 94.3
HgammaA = -3.4 angstrom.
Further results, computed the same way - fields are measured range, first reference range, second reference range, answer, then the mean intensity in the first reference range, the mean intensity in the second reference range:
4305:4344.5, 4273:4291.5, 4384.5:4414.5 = 1.2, 79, 87.3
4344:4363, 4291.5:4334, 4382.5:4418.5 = -1.8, 76.5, 85.7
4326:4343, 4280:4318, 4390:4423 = -1.1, 73.5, 90.9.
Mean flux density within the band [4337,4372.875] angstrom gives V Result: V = 86.9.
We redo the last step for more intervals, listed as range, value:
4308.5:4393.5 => 85.3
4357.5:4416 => 86.7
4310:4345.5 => 83.6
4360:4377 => 90.9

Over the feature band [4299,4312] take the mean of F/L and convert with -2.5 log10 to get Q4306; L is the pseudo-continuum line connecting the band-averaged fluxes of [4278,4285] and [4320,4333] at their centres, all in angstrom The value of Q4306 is 0.39 mag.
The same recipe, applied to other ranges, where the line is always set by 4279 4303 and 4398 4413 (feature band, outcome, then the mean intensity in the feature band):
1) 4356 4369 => -0.12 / 90.6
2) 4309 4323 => -0.08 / 83.6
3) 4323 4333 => -0.06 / 83.3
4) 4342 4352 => -0.10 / 88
